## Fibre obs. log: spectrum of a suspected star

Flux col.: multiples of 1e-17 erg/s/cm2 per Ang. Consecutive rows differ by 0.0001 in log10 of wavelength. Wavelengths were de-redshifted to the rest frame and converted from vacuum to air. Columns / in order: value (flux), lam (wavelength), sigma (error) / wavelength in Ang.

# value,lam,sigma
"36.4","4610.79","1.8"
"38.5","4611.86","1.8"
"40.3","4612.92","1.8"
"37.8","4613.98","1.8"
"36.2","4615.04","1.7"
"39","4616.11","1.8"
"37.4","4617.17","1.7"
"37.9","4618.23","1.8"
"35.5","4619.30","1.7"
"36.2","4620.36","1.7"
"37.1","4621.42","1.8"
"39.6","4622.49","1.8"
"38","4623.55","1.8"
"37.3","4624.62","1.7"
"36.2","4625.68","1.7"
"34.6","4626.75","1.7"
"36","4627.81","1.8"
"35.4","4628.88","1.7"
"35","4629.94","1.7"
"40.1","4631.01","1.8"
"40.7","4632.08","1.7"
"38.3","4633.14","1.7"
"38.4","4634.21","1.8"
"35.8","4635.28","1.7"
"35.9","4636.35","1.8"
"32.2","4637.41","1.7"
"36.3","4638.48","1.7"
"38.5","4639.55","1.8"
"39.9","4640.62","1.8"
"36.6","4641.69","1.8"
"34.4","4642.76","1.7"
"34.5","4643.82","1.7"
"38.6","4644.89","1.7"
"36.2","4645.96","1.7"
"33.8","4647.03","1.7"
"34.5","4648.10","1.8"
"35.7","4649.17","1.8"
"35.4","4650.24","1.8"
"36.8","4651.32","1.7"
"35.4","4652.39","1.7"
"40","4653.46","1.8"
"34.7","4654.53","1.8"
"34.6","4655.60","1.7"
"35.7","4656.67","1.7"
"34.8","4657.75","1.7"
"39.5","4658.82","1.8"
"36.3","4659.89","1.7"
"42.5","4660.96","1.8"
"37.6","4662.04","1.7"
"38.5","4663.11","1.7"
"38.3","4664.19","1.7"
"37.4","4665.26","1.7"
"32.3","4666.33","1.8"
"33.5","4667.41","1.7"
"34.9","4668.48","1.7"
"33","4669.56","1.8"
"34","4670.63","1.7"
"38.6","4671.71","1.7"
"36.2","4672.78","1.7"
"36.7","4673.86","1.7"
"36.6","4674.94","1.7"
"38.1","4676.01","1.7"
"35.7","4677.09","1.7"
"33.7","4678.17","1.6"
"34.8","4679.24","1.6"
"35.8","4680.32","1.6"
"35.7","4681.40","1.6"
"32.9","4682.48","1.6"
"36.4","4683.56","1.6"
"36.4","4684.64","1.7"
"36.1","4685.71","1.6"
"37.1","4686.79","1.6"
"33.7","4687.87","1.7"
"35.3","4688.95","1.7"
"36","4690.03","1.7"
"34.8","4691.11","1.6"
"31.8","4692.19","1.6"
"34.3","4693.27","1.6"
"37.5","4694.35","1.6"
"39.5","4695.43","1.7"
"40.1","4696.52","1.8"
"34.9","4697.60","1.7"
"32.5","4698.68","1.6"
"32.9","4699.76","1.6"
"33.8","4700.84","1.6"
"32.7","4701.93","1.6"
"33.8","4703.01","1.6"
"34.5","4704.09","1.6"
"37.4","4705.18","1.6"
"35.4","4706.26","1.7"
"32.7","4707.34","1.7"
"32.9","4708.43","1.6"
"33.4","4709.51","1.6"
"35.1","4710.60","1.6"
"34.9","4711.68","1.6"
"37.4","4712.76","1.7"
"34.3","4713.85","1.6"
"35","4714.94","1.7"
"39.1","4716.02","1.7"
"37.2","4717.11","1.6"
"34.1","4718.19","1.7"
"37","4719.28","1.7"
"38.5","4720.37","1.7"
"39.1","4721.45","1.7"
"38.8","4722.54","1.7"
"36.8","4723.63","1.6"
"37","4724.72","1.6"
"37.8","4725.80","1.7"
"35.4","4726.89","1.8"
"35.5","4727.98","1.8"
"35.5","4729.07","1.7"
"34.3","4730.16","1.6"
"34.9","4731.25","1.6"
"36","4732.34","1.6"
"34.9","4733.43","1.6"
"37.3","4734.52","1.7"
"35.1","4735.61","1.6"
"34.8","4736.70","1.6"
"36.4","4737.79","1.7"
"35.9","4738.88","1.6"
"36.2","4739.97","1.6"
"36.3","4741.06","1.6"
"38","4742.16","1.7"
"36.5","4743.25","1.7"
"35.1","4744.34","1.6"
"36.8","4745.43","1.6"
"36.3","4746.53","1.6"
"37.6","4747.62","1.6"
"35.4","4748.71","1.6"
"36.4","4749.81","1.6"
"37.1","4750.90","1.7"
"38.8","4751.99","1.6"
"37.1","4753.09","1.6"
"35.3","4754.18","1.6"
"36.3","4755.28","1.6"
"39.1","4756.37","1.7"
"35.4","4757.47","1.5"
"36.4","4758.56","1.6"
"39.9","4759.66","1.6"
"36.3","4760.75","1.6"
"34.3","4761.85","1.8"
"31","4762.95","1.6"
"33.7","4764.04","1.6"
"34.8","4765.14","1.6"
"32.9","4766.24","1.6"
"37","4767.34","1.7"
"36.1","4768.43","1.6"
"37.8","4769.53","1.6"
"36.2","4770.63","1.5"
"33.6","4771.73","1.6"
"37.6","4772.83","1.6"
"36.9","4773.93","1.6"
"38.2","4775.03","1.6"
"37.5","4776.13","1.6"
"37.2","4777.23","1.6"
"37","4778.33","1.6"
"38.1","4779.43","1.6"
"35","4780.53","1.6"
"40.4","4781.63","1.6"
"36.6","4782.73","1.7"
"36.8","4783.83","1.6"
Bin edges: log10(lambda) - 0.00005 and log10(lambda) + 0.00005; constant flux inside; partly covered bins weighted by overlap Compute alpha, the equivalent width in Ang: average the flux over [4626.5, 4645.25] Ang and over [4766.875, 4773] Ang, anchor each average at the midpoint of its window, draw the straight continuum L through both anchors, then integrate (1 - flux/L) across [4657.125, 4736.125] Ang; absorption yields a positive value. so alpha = 1.6 Ang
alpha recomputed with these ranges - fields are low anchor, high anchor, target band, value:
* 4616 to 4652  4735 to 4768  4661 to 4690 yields 0.5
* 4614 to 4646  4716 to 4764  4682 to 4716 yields 1.4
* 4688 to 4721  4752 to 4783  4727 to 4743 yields 0.0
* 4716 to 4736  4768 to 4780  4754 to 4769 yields 0.5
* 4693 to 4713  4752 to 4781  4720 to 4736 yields -0.4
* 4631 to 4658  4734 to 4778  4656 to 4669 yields -0.1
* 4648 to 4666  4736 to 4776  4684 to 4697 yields 0.2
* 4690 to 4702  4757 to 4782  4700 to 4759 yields -0.7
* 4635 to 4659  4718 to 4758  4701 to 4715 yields 0.7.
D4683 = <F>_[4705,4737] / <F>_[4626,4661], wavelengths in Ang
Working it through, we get 1.0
